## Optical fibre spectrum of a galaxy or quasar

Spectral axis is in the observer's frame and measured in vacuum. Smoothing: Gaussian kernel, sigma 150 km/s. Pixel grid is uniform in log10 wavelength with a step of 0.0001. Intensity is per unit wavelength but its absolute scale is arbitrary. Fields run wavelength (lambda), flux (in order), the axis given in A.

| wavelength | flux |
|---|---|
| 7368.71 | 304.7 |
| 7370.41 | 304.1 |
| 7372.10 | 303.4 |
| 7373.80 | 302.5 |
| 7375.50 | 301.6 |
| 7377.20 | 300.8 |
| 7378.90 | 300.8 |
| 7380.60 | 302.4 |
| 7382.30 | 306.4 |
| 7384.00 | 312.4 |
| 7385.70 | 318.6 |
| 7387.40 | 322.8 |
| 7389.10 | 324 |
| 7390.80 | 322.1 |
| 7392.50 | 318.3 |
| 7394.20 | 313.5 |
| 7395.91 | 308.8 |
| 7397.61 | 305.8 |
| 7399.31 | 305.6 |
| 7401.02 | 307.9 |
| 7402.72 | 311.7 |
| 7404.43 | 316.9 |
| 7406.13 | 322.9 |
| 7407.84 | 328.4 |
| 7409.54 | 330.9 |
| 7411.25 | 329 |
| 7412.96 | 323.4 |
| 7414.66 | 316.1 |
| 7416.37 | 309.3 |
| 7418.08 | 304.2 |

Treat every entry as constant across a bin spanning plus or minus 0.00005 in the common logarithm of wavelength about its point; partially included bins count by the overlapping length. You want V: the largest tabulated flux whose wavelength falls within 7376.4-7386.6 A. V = 318.6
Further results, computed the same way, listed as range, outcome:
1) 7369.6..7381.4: 304.1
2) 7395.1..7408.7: 328.4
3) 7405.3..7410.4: 330.9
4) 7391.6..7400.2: 318.3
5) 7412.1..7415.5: 323.4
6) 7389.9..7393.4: 322.1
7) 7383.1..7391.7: 324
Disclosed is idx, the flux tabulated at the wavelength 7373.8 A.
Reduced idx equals 302.5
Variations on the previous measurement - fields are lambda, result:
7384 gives 312.4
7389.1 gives 324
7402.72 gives 311.7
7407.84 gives 328.4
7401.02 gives 307.9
